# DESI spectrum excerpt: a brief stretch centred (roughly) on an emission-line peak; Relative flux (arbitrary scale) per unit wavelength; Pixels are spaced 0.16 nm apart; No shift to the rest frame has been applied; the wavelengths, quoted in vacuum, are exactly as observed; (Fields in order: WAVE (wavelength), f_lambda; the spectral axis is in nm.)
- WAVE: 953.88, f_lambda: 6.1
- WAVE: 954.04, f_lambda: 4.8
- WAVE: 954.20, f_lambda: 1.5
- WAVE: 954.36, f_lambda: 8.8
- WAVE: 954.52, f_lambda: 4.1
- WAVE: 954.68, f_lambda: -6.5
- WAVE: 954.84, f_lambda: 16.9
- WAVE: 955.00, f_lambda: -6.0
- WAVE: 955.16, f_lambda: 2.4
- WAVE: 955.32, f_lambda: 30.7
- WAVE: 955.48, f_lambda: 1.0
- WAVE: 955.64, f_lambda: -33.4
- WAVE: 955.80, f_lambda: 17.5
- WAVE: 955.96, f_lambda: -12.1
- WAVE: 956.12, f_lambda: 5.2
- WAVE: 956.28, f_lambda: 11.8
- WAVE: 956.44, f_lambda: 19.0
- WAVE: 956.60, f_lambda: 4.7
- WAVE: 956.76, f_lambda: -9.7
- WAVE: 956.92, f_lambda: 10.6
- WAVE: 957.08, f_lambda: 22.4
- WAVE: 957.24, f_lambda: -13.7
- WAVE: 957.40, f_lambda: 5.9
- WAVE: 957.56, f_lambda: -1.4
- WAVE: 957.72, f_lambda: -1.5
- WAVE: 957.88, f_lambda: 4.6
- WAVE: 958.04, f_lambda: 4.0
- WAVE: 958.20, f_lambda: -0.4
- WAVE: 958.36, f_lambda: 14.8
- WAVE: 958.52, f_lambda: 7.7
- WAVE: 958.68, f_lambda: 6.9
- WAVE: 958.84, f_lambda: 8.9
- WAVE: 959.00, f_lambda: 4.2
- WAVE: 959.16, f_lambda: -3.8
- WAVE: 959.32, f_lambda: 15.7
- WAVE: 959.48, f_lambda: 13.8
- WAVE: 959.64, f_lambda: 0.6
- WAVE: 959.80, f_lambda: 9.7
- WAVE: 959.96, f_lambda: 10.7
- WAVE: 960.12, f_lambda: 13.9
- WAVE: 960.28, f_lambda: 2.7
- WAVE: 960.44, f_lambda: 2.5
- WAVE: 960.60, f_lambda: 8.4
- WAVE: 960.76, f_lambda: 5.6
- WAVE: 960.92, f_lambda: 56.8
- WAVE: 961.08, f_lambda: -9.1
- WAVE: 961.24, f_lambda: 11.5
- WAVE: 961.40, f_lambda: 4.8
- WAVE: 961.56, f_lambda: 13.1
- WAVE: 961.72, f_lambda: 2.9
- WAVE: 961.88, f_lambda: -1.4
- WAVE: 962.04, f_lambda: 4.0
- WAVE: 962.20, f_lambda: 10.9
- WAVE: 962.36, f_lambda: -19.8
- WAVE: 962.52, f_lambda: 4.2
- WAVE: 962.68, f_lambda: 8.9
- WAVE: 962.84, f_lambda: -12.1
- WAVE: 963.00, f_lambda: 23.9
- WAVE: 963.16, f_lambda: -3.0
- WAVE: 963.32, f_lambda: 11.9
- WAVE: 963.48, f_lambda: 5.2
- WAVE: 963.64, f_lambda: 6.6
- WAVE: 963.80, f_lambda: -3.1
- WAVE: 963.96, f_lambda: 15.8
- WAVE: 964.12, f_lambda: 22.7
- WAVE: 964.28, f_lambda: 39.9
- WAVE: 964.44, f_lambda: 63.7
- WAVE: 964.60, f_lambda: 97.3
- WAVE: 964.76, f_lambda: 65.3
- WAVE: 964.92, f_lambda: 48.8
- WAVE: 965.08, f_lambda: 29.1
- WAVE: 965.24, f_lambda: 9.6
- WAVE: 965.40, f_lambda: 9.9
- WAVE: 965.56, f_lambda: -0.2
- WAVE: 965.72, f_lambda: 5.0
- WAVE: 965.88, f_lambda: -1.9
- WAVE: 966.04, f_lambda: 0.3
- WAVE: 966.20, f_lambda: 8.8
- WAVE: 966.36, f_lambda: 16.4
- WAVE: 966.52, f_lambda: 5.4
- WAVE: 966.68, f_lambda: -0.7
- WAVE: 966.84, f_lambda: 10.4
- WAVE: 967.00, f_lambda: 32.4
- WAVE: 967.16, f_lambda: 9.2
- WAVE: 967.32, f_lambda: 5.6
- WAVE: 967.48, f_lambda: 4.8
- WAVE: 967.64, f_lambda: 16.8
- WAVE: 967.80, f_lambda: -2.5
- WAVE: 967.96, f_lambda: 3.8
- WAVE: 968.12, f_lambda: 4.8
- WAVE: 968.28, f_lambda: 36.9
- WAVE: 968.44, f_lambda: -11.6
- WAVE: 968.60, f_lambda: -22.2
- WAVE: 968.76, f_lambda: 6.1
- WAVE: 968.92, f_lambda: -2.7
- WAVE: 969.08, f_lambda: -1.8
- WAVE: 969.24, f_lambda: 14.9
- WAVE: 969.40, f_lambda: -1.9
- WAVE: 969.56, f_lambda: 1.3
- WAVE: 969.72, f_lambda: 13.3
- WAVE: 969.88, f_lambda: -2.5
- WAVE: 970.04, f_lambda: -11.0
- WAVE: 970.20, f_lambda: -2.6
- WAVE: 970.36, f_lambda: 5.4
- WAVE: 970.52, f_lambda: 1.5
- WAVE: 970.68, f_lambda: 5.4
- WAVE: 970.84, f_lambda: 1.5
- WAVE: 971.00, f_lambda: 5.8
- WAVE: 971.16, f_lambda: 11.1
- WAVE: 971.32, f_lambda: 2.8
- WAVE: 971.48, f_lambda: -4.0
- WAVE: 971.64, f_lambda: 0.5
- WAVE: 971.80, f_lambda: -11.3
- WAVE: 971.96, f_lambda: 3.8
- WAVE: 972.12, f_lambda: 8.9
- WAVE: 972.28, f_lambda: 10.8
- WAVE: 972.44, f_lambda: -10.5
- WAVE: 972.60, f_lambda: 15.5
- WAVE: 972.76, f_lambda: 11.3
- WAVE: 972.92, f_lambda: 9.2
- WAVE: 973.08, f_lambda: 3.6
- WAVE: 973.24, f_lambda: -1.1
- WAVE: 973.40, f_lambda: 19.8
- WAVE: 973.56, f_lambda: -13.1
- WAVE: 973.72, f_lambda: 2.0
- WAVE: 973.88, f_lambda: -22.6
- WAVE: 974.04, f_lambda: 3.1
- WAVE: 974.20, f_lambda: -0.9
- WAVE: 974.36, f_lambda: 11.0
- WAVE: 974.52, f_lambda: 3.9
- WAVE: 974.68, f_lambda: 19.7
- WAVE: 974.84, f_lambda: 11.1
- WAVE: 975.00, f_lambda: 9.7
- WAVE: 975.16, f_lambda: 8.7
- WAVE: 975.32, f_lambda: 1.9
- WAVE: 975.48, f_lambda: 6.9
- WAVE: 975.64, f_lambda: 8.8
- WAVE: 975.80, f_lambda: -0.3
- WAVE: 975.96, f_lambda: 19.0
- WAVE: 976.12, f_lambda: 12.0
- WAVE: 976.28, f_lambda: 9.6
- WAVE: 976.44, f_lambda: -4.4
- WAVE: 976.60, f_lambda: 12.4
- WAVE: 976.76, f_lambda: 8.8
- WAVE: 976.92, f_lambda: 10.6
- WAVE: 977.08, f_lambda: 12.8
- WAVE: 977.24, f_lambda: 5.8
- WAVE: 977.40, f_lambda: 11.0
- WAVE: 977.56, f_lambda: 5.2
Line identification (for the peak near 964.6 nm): H-beta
